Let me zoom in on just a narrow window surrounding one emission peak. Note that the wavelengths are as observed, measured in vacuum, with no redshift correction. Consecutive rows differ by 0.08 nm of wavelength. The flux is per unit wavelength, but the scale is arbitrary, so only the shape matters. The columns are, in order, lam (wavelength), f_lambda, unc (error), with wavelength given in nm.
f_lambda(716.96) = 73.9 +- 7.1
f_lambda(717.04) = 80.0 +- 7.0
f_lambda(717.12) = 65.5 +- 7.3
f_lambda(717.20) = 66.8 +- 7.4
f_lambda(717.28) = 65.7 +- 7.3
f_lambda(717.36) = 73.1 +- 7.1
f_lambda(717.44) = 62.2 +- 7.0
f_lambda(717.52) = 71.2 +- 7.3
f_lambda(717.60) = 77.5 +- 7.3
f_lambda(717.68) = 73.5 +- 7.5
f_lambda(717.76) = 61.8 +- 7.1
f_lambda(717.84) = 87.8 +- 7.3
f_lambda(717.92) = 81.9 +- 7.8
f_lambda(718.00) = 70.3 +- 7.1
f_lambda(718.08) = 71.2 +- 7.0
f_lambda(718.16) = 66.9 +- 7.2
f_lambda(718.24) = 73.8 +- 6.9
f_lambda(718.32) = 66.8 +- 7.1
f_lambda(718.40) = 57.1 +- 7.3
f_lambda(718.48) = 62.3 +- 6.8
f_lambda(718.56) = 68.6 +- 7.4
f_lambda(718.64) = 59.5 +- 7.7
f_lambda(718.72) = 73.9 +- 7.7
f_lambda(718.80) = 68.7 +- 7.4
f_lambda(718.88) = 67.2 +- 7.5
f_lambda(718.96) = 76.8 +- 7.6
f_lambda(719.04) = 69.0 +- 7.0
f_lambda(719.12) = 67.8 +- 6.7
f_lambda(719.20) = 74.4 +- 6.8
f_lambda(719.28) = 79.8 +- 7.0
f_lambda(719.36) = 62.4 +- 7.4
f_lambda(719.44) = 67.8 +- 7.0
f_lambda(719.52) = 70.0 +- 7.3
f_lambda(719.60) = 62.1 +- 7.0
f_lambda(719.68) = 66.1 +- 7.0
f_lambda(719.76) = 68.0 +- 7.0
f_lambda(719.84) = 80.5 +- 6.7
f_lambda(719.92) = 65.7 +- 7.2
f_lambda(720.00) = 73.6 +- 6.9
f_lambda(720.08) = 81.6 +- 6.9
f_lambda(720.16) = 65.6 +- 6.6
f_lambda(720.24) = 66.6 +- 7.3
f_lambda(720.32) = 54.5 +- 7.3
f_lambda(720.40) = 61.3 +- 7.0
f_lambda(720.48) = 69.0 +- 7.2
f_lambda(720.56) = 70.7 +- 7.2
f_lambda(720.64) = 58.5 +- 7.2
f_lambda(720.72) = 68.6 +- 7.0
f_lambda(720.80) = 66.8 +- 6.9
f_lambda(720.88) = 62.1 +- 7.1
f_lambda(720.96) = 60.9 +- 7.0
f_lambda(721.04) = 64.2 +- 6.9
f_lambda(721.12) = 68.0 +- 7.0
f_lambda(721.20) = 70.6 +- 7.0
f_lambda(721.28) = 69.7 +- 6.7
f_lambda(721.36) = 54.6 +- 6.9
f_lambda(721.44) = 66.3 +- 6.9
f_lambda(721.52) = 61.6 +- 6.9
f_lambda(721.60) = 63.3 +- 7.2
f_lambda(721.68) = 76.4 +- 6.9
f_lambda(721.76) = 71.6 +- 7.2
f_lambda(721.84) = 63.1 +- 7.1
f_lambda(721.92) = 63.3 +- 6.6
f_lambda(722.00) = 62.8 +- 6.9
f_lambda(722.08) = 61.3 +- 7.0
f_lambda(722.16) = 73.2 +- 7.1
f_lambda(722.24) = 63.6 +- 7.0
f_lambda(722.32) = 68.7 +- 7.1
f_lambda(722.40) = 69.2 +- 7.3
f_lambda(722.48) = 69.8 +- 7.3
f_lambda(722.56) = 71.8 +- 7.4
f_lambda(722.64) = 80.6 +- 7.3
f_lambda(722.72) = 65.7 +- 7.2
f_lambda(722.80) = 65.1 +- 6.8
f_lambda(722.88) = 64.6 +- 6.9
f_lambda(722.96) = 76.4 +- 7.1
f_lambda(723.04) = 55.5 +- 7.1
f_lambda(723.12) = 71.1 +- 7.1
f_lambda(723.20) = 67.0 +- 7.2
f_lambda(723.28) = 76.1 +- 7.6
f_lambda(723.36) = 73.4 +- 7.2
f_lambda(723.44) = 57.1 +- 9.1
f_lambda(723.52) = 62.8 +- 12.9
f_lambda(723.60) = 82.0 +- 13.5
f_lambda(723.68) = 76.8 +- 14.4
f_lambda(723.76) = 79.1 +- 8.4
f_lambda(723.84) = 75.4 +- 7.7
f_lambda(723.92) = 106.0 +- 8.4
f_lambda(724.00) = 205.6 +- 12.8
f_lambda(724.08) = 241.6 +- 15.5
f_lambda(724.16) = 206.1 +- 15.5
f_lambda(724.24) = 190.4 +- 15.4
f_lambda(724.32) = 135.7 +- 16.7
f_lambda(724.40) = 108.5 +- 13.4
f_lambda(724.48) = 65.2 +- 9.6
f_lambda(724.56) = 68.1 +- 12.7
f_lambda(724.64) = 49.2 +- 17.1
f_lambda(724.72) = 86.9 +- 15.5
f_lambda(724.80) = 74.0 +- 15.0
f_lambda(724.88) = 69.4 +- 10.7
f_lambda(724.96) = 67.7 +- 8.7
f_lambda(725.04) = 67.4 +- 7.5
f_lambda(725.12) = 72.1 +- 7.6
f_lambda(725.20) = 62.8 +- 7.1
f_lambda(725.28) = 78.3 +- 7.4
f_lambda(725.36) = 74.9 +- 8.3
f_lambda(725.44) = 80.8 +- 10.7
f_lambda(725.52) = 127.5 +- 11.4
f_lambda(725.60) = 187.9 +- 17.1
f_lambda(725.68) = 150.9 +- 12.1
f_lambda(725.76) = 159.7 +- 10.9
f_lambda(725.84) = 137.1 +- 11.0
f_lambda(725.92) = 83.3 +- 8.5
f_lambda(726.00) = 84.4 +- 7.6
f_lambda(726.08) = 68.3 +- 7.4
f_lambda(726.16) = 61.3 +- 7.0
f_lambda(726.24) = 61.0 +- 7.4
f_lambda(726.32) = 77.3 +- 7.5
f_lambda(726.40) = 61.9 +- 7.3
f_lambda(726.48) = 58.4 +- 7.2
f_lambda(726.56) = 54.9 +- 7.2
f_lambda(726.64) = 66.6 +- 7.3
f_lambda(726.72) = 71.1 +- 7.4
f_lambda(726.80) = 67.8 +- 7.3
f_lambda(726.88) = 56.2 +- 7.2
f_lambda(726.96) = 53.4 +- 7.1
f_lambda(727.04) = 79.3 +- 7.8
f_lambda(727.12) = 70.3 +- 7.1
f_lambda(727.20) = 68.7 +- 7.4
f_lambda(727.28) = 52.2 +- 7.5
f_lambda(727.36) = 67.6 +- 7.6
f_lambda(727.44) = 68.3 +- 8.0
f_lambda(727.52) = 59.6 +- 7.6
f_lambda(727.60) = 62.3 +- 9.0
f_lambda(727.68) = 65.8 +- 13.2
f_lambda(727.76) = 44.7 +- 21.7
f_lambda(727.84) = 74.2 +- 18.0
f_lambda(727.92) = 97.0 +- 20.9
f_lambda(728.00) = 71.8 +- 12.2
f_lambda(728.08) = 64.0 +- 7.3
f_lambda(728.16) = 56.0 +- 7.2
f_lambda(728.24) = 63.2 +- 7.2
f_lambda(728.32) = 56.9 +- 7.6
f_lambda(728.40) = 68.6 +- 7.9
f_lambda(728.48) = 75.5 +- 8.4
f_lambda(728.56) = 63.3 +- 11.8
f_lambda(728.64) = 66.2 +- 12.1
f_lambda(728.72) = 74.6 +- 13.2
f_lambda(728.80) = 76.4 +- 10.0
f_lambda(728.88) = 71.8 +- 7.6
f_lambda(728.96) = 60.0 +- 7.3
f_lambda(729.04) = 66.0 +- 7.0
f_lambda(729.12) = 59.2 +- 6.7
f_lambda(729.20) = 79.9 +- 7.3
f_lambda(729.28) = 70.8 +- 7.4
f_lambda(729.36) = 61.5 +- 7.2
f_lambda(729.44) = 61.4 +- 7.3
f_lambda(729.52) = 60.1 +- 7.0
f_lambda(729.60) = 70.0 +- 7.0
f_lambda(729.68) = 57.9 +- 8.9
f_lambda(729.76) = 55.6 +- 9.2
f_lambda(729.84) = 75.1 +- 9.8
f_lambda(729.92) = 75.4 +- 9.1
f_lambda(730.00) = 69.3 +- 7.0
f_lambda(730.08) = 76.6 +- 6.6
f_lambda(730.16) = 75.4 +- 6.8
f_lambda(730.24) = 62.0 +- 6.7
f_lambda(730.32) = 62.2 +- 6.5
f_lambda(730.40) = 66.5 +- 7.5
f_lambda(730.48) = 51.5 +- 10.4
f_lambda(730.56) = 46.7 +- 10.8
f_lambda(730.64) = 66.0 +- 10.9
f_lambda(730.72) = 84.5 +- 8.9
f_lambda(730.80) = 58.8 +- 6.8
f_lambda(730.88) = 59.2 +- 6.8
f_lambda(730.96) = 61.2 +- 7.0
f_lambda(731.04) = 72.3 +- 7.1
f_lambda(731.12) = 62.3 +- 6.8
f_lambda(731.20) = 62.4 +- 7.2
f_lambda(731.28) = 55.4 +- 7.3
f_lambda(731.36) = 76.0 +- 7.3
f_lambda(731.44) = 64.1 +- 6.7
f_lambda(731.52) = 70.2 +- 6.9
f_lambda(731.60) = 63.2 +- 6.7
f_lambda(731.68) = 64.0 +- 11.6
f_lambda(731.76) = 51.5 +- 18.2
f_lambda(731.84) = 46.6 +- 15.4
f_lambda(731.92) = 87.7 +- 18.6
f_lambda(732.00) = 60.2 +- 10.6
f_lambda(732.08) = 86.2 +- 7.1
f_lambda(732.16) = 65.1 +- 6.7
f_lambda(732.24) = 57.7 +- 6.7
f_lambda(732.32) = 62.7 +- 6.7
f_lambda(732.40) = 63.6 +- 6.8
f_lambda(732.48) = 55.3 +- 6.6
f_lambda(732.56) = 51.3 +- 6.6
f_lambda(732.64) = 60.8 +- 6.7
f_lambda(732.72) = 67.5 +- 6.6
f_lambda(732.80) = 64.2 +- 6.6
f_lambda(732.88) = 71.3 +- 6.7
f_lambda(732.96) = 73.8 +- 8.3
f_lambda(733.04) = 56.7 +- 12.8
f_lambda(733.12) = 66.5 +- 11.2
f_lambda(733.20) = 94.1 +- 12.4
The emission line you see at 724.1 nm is [S II]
